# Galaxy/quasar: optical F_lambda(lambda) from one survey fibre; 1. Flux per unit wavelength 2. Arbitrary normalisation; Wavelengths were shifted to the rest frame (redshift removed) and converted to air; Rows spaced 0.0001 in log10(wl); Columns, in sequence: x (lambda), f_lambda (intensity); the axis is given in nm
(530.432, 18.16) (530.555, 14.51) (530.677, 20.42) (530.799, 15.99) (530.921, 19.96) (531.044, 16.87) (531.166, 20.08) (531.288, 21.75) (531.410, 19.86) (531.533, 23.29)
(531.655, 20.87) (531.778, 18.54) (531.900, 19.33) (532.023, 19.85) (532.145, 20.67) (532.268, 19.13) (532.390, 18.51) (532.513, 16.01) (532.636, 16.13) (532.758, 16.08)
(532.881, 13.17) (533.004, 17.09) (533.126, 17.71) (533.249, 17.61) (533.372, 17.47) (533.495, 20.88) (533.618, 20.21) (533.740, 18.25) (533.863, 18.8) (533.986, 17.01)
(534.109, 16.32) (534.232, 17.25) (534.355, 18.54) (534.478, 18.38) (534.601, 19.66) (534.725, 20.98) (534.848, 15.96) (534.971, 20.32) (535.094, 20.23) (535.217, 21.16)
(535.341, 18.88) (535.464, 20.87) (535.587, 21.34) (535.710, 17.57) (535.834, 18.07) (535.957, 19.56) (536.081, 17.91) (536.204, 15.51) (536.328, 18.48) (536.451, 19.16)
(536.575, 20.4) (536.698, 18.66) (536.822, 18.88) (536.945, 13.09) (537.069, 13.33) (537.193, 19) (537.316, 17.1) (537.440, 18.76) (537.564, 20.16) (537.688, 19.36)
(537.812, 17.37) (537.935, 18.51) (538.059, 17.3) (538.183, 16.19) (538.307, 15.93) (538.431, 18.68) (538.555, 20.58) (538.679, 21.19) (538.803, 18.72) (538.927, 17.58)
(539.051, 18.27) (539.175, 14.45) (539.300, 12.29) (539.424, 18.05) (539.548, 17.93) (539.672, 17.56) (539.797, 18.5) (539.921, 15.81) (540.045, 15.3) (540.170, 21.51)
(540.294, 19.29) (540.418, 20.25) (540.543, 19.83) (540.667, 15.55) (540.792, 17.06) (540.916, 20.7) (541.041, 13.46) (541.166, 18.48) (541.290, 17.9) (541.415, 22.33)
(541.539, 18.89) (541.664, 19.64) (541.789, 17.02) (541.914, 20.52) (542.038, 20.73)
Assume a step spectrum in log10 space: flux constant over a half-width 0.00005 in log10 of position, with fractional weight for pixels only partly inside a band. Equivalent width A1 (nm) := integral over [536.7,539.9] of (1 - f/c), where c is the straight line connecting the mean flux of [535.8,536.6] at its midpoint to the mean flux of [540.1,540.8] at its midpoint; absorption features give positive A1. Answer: 0.194 nm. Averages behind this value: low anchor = 18.4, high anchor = 19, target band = 17.5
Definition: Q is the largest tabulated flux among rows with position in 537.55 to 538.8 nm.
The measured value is 21.19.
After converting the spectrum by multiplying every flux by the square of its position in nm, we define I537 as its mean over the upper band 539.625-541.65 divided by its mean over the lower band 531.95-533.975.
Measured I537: 1.05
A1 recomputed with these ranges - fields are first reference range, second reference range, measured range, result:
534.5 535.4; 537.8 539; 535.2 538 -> 0.08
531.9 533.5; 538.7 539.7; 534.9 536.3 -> -0.15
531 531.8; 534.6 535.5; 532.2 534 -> 0.22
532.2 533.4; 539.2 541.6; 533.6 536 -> -0.25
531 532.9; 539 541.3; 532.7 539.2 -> 0.00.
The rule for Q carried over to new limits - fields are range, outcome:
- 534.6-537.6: 21.34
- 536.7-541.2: 21.51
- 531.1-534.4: 23.29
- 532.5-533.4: 17.71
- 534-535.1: 20.98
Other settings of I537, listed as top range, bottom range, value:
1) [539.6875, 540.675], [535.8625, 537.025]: 1.04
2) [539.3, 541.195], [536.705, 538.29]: 1.03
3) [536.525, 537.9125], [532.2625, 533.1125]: 1.10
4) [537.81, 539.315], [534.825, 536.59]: 0.94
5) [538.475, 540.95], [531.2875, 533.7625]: 0.99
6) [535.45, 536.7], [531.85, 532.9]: 1.07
